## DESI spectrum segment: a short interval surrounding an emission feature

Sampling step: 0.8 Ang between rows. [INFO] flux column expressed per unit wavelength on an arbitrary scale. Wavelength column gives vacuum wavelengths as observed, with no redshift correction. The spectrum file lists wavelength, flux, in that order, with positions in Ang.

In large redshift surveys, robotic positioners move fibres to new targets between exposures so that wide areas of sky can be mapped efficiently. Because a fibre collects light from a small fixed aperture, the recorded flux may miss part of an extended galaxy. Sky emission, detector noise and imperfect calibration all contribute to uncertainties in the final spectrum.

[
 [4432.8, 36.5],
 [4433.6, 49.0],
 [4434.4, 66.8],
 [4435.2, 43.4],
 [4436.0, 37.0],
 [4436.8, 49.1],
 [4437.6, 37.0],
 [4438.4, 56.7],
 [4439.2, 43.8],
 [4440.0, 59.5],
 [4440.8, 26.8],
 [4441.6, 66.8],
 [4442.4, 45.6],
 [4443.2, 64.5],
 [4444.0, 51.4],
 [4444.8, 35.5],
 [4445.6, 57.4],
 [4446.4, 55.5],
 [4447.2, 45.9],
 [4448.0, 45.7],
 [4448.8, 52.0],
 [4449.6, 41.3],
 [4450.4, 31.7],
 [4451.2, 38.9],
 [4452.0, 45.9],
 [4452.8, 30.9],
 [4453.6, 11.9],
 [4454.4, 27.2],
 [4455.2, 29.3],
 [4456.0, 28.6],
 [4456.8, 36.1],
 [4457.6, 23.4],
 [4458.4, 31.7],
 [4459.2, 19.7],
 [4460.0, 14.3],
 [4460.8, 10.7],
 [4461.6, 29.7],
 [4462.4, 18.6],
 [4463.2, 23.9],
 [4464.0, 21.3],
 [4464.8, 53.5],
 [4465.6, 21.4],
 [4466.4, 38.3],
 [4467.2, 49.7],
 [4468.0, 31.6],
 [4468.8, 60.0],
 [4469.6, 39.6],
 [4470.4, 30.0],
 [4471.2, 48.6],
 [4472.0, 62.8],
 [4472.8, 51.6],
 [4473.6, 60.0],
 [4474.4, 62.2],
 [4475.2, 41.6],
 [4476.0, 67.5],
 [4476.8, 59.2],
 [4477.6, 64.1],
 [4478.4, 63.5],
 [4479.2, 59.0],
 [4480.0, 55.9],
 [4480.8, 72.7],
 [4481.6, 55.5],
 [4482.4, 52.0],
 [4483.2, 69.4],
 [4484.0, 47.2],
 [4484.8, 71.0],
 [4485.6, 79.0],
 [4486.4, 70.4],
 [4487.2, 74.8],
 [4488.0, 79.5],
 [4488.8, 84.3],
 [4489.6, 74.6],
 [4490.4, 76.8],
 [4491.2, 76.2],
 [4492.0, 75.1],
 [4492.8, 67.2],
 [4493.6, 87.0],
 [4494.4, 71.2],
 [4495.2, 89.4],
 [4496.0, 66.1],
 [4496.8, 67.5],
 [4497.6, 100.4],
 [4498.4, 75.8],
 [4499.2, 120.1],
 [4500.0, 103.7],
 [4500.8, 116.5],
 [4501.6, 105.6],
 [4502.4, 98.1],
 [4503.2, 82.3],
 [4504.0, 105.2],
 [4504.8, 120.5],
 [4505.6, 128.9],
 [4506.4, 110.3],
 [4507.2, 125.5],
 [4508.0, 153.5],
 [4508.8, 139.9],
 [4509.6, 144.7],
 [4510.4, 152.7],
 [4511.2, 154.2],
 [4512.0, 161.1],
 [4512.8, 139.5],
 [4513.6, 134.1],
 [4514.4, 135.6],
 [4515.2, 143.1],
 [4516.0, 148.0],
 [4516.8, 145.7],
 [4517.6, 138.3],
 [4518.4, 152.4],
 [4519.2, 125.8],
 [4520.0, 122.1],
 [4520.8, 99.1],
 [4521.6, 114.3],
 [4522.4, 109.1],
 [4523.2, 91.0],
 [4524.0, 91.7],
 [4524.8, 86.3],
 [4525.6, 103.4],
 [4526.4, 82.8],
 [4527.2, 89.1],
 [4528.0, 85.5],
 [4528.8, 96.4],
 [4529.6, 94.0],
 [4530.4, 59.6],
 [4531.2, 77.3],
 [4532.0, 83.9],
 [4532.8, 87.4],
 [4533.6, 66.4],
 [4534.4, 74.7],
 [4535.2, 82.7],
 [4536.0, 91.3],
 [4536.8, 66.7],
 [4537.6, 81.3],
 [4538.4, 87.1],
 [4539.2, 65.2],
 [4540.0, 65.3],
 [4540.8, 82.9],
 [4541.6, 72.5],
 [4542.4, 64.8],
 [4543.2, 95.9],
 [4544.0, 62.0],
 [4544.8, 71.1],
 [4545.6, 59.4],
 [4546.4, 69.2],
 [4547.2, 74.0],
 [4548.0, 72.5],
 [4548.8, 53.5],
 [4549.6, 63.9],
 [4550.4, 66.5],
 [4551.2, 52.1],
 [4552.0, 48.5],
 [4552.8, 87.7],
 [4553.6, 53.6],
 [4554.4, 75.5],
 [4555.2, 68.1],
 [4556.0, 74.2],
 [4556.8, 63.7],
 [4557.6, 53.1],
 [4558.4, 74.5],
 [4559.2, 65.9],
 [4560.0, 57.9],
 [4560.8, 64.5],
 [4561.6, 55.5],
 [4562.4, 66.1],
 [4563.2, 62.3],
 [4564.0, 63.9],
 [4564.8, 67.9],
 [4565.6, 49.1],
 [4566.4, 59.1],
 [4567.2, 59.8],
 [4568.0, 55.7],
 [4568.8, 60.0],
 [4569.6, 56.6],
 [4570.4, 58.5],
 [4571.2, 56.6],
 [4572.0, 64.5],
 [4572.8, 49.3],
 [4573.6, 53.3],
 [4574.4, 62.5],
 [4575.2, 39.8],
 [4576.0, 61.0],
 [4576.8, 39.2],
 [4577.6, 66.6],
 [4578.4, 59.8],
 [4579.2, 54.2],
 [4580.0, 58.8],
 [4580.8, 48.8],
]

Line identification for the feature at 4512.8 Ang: C IV 1549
